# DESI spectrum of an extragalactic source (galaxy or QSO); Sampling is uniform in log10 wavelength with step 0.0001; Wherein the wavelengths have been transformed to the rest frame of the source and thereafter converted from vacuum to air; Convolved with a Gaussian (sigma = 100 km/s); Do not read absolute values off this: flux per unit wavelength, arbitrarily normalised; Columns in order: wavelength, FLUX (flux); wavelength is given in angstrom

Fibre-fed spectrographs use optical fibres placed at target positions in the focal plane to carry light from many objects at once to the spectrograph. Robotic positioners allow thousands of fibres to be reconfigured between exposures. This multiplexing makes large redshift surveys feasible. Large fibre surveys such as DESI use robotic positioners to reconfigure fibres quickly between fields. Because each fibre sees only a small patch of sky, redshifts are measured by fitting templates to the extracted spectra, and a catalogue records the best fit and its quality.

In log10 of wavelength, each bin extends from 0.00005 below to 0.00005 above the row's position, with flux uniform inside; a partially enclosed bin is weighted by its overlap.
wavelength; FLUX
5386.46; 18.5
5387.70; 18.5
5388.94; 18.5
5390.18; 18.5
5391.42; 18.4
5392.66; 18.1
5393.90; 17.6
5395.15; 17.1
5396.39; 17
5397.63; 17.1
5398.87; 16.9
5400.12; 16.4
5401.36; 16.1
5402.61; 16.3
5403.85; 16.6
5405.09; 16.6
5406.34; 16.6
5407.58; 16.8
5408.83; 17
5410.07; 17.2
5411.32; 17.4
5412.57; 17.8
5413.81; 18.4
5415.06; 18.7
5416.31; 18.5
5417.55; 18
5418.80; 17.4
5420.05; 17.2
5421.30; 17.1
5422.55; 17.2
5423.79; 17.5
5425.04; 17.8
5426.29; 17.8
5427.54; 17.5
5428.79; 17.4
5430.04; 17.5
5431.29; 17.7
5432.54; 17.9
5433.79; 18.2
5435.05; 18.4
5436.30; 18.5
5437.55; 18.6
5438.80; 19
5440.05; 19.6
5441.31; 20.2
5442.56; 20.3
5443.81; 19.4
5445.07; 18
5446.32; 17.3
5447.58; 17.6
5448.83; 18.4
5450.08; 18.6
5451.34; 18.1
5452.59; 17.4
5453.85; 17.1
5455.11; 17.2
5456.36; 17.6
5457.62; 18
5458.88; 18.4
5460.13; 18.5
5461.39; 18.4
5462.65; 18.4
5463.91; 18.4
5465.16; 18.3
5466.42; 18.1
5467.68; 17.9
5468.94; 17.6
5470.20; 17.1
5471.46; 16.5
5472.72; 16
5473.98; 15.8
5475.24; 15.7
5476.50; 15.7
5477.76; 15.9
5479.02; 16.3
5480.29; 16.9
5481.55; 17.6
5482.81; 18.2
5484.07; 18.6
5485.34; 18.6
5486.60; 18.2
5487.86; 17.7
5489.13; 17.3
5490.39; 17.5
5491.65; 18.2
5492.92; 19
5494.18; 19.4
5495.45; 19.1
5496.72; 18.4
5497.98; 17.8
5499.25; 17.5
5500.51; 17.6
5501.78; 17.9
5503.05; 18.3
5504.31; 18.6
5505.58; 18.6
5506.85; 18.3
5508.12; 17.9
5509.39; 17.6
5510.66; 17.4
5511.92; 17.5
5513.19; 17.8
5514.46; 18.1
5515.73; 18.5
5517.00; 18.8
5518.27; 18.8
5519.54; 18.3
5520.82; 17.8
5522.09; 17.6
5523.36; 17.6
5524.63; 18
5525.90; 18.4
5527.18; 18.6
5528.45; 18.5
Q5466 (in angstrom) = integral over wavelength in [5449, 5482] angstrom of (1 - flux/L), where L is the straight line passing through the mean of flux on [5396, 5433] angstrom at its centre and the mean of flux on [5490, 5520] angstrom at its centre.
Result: 0.8 angstrom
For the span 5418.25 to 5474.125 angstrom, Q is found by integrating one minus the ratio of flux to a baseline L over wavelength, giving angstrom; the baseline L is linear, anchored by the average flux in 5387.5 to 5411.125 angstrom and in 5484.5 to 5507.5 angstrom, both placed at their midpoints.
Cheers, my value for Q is -0.8 angstrom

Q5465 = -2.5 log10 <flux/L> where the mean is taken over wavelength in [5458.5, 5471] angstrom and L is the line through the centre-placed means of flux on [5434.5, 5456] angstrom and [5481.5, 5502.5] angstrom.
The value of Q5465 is 0.01 mag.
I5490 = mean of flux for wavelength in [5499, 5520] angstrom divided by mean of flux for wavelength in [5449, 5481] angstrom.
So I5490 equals 1.0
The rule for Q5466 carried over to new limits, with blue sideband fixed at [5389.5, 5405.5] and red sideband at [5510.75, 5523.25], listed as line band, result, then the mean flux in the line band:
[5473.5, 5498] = 0.3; 17.6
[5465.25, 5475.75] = 0.5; 16.9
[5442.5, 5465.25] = -0.7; 18.1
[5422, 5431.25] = -0.1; 17.6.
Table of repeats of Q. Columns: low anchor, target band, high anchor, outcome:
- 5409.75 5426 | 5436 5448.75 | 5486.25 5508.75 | -0.7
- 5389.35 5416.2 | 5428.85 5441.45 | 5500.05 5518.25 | -0.6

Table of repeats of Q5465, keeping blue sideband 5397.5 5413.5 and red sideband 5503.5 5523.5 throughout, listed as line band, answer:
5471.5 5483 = 0.08 mag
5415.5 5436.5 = -0.04 mag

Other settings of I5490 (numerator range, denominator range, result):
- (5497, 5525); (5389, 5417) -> 1.04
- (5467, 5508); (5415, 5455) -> 0.97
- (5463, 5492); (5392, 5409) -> 1.03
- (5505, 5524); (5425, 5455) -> 0.99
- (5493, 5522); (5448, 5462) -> 1.01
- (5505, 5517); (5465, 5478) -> 1.08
